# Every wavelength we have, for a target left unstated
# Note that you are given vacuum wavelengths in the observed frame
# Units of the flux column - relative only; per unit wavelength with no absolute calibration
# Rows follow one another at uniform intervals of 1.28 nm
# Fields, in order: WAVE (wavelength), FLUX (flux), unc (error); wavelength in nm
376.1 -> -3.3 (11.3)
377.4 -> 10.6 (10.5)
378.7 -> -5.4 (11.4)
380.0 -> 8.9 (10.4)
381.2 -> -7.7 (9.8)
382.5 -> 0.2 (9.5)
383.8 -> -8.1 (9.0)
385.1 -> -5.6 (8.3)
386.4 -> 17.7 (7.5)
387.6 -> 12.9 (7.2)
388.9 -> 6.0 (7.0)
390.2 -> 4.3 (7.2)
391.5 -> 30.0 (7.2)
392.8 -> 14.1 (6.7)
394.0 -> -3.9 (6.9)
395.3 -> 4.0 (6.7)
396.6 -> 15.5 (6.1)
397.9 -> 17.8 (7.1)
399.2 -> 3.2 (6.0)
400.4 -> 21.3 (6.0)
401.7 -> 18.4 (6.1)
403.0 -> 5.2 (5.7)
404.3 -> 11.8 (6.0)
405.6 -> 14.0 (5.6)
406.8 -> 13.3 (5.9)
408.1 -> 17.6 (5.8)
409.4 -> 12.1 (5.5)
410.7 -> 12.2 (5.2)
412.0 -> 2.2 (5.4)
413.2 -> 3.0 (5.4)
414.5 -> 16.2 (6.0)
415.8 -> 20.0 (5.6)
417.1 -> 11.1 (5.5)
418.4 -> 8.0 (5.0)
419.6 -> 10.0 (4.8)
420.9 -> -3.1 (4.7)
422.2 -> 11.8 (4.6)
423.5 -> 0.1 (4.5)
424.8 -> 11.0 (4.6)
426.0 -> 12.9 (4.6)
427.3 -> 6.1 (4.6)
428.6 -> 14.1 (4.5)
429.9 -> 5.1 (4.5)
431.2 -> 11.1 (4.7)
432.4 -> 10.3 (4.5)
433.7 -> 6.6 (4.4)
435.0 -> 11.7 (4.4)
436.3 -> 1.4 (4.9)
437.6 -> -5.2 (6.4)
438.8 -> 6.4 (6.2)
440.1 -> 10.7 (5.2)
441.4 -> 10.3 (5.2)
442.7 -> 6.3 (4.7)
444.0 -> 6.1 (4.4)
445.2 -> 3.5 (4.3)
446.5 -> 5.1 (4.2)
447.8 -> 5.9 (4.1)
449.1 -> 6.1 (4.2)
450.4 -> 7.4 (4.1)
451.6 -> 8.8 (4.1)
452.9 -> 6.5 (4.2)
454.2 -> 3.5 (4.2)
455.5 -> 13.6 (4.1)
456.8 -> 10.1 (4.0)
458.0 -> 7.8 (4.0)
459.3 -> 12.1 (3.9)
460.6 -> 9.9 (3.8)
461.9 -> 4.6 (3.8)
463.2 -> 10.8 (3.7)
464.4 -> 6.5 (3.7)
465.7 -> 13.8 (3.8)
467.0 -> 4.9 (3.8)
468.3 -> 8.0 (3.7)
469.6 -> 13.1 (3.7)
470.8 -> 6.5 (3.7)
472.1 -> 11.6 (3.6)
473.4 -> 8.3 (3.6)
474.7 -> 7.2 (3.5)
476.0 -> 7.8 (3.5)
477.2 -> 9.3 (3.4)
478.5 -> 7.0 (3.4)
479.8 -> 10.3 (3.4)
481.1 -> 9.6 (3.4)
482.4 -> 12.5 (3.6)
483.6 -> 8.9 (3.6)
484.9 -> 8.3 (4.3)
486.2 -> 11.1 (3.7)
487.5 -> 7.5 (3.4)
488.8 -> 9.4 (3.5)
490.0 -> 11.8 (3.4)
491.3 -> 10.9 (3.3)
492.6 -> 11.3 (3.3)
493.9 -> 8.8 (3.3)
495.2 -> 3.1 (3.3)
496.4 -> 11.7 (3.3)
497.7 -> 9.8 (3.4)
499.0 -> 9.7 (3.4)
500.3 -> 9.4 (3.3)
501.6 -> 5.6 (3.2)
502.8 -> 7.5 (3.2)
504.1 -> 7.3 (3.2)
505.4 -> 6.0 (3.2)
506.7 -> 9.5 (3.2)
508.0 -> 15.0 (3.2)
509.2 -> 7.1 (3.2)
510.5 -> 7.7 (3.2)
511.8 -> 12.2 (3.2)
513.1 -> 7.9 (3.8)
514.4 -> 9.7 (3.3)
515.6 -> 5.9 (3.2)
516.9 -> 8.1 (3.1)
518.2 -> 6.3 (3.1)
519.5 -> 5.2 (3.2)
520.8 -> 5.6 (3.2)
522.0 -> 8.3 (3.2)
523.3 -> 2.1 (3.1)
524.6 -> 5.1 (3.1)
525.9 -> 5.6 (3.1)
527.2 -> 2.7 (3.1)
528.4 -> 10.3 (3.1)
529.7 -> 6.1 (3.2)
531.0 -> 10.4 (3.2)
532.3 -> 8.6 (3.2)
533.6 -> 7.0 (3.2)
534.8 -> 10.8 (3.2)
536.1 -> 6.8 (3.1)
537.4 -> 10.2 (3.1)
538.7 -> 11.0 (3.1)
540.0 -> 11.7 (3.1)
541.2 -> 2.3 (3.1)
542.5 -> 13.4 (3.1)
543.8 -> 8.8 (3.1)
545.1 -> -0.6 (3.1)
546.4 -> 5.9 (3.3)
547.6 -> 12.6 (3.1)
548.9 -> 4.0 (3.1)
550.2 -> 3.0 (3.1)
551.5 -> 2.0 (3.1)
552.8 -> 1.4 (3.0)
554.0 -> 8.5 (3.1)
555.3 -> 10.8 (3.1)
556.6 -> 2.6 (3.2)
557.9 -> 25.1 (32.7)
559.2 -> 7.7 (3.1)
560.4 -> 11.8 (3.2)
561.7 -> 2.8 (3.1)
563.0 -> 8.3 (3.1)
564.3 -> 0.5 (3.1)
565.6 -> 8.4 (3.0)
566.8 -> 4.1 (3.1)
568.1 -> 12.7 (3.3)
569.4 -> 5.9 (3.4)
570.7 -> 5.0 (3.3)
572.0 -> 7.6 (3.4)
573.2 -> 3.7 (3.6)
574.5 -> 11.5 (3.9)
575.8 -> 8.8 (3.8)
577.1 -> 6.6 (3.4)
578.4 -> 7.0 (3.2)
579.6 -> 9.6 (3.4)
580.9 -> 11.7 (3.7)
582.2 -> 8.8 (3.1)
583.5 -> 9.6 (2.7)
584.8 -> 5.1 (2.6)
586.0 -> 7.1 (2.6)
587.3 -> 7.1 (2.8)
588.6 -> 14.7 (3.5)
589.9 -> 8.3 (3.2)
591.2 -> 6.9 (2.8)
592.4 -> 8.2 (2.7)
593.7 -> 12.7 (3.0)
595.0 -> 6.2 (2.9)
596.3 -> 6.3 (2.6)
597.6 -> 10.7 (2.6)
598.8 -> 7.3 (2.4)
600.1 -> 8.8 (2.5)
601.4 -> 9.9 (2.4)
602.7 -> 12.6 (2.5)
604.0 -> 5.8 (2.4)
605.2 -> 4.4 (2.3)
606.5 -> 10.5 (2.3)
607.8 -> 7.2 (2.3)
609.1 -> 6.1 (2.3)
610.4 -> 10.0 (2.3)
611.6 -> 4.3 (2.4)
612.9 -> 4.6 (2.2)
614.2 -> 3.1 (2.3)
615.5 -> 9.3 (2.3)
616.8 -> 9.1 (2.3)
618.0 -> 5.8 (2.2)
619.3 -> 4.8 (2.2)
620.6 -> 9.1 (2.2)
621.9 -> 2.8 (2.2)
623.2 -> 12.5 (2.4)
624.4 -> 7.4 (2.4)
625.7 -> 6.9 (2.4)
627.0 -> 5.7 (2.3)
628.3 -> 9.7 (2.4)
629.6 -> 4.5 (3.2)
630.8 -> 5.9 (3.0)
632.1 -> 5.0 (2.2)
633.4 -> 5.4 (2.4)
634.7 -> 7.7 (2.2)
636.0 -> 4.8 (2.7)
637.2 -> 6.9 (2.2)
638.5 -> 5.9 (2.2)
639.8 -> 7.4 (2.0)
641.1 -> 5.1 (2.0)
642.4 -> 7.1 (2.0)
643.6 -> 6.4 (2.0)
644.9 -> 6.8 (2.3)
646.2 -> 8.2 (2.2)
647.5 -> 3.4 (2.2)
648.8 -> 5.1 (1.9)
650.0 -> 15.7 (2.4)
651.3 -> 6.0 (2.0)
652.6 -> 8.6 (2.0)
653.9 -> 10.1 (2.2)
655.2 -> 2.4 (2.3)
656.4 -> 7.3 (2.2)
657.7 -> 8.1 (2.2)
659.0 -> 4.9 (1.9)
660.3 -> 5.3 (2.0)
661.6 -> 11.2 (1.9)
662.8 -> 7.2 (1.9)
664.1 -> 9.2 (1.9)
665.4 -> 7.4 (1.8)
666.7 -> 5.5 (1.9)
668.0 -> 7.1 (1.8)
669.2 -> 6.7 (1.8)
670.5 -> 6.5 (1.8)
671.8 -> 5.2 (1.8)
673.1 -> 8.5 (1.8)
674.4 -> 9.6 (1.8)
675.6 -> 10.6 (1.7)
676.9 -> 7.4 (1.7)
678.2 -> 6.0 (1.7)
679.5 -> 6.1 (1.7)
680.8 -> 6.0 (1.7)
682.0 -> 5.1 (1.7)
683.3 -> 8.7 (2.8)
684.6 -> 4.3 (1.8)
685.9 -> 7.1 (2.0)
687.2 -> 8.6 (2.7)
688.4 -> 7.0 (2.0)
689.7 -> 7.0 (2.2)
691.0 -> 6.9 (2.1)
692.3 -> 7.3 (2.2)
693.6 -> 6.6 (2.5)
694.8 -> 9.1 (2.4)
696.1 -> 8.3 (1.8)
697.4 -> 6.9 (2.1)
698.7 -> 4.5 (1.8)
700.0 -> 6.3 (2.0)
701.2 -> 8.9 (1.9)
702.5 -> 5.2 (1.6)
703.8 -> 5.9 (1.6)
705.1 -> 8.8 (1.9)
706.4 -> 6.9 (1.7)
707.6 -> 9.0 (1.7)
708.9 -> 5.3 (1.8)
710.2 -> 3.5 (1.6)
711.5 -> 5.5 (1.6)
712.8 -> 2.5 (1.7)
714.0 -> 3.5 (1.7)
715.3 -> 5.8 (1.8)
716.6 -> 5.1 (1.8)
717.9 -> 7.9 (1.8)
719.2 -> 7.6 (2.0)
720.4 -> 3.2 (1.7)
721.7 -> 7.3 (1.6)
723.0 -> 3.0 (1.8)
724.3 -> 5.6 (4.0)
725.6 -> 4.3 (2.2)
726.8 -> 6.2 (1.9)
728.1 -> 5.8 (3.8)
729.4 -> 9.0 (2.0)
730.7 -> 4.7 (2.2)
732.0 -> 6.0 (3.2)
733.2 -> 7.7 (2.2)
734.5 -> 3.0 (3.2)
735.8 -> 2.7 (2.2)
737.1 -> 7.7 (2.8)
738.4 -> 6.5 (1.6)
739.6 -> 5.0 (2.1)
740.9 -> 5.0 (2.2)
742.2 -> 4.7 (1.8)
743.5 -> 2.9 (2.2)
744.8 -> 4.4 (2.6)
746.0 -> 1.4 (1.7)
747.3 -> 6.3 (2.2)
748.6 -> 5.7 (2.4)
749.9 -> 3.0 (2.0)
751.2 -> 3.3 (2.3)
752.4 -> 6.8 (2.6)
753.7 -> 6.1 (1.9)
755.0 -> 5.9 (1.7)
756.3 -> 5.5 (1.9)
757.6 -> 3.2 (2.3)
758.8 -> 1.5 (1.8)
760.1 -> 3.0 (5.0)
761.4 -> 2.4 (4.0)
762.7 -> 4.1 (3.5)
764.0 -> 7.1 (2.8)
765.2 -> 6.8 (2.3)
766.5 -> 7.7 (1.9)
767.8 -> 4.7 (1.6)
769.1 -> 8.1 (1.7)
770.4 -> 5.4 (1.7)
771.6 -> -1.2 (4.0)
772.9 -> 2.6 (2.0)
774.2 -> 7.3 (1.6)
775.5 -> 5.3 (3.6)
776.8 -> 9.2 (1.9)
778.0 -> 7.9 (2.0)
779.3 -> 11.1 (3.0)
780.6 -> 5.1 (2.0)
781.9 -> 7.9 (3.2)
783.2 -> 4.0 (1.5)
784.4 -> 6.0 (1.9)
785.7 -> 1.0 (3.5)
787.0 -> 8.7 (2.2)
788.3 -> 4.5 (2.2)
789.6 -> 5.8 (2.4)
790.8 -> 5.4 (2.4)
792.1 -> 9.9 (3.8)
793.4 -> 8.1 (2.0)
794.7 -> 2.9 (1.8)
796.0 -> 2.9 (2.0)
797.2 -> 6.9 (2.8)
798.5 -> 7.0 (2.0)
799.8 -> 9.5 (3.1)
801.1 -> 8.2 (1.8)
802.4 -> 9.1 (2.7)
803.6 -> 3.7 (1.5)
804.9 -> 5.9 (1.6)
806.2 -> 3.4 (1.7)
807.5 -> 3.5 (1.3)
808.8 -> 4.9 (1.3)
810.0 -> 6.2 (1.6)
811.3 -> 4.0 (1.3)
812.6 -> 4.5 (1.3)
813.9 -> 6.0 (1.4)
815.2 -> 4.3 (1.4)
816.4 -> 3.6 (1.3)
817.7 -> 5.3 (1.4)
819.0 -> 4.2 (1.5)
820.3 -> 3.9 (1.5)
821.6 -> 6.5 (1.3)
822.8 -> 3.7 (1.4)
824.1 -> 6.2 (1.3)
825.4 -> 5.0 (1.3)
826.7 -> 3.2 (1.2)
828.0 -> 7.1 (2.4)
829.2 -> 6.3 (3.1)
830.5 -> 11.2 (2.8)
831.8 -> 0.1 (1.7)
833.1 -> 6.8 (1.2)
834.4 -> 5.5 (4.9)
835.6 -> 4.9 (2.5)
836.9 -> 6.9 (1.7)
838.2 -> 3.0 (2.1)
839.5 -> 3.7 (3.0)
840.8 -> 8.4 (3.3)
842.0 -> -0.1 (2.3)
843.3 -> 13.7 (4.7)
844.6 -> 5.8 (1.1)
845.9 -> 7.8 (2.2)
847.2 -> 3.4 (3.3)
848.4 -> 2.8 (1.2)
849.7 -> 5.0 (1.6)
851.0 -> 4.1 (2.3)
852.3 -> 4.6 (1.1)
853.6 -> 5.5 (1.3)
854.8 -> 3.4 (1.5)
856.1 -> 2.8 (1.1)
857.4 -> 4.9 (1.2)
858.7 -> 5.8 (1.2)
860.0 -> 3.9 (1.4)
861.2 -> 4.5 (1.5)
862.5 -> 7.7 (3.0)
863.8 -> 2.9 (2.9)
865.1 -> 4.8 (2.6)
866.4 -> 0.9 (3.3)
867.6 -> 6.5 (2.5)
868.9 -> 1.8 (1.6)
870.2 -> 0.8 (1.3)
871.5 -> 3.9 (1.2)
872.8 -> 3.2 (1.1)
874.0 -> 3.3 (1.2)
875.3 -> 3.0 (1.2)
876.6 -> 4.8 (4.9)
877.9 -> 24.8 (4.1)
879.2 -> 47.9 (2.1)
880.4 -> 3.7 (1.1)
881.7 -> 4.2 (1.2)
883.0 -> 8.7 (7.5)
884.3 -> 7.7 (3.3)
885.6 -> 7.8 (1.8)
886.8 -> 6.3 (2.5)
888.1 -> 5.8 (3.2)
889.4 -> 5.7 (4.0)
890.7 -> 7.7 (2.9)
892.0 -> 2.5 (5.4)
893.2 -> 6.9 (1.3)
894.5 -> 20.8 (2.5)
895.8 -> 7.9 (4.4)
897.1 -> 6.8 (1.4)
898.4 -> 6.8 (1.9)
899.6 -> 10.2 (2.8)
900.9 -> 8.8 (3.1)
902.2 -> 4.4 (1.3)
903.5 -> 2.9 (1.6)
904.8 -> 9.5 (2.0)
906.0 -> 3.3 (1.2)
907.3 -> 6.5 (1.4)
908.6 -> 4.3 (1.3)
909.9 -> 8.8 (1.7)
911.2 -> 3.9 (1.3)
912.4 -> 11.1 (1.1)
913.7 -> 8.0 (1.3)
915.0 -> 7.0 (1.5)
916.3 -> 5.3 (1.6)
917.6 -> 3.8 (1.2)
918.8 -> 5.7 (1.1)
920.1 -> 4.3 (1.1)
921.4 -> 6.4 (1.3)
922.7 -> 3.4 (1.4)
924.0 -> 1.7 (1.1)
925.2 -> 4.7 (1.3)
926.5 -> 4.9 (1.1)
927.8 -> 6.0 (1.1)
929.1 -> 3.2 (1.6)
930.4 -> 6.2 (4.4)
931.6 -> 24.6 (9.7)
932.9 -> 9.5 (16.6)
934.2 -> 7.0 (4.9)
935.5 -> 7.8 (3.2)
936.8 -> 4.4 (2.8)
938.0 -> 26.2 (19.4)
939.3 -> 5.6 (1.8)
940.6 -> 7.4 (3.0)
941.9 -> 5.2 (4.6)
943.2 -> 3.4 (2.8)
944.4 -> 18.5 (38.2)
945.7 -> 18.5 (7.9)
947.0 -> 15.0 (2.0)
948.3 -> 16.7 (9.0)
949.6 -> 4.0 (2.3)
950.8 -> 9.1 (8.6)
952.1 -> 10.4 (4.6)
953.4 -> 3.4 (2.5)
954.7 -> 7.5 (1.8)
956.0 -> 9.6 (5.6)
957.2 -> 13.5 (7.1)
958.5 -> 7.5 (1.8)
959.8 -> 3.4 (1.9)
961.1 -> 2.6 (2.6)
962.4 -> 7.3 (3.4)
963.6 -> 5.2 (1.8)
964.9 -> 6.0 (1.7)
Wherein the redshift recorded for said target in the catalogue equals 1.36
